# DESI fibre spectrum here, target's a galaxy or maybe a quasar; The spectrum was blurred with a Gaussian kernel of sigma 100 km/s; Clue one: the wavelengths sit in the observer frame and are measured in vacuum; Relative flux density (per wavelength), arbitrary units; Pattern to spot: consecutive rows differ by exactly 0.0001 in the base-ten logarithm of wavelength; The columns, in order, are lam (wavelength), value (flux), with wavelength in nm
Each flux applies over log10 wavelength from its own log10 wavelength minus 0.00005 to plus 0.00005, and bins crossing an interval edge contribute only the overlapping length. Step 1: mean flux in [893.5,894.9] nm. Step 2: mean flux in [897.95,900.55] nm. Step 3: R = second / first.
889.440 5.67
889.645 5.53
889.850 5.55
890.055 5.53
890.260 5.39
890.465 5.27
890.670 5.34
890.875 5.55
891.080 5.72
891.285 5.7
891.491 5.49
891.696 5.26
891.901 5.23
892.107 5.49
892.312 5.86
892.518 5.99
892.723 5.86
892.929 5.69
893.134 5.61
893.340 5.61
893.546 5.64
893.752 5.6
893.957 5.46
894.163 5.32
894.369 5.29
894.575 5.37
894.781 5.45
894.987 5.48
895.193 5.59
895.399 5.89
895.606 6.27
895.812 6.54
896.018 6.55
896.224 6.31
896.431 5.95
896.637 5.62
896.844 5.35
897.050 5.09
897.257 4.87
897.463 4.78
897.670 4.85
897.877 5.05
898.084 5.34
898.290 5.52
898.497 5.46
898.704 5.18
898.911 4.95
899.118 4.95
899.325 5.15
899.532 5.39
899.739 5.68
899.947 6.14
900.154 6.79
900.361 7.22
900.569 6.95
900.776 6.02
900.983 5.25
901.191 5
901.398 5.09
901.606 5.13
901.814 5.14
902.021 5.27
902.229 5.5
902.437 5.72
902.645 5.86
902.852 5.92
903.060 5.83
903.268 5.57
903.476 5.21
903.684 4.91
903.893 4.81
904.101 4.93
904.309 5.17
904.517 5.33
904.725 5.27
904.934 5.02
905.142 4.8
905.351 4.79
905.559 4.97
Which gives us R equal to 1.04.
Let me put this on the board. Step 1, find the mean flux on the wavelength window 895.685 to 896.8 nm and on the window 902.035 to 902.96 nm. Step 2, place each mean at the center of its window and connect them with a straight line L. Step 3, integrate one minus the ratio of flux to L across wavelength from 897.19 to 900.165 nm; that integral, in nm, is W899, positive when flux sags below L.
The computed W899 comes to 0.335 nm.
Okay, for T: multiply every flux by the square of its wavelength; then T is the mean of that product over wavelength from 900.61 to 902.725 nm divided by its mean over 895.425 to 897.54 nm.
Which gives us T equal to 1.0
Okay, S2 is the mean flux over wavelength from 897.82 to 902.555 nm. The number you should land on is 5.57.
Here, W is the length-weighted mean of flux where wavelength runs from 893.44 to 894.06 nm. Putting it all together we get 5.57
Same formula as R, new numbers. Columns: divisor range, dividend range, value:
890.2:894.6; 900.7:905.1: 0.96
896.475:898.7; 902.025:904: 1.05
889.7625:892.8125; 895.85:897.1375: 1.06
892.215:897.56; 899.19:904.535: 0.99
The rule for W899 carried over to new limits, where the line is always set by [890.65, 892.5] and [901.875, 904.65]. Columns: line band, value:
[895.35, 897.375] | -0.13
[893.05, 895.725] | -0.04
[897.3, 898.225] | 0.07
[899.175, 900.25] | -0.07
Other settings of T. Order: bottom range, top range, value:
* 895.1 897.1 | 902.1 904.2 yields 0.93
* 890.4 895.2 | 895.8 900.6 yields 1.03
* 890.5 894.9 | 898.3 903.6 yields 1.03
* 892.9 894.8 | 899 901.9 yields 1.05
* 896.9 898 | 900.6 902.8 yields 1.11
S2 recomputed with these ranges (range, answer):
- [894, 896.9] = 5.78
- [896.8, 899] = 5.13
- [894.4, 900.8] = 5.66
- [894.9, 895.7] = 5.8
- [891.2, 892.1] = 5.42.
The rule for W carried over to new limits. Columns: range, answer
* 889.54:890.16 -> 5.53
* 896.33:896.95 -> 5.64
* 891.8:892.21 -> 5.36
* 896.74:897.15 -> 5.22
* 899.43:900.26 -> 6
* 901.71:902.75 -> 5.5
